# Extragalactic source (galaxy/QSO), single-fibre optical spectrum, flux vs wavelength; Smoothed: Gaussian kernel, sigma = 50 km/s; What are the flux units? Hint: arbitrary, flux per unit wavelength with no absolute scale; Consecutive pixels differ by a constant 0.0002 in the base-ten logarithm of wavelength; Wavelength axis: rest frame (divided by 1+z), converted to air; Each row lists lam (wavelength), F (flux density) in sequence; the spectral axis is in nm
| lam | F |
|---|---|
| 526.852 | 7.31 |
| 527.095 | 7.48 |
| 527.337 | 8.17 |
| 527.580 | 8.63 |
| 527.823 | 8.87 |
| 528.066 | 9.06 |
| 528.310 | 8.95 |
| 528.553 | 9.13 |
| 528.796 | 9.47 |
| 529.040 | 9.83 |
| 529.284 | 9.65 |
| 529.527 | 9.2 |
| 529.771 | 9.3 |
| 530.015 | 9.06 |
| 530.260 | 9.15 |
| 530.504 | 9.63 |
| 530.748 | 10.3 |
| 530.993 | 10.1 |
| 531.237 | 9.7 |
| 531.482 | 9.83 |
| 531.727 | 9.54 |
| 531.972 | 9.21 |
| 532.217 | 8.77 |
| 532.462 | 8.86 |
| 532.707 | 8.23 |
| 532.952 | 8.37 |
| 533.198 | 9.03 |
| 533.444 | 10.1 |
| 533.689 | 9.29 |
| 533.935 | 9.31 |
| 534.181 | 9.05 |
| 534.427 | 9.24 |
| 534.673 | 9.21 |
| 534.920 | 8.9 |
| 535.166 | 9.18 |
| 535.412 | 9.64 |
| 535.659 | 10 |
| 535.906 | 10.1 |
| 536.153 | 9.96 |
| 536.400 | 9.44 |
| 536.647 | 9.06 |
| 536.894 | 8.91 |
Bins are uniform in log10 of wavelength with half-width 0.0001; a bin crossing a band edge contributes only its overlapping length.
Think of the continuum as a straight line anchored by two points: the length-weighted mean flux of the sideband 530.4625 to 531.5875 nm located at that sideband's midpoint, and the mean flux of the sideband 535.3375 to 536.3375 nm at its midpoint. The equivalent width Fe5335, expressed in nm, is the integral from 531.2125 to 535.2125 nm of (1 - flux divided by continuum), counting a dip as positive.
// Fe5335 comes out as 0.309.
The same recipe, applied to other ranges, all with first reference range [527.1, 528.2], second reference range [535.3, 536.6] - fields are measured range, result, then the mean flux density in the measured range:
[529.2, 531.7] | -0.17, 9.59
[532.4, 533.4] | 0.07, 8.72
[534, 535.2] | 0.06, 9.12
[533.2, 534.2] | 0.00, 9.43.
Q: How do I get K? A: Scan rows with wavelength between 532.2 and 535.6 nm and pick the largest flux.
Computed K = 10.1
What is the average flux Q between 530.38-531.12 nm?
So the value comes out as 10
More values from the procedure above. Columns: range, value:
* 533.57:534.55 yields 9.22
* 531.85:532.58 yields 8.95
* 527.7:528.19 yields 8.95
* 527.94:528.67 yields 9.04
